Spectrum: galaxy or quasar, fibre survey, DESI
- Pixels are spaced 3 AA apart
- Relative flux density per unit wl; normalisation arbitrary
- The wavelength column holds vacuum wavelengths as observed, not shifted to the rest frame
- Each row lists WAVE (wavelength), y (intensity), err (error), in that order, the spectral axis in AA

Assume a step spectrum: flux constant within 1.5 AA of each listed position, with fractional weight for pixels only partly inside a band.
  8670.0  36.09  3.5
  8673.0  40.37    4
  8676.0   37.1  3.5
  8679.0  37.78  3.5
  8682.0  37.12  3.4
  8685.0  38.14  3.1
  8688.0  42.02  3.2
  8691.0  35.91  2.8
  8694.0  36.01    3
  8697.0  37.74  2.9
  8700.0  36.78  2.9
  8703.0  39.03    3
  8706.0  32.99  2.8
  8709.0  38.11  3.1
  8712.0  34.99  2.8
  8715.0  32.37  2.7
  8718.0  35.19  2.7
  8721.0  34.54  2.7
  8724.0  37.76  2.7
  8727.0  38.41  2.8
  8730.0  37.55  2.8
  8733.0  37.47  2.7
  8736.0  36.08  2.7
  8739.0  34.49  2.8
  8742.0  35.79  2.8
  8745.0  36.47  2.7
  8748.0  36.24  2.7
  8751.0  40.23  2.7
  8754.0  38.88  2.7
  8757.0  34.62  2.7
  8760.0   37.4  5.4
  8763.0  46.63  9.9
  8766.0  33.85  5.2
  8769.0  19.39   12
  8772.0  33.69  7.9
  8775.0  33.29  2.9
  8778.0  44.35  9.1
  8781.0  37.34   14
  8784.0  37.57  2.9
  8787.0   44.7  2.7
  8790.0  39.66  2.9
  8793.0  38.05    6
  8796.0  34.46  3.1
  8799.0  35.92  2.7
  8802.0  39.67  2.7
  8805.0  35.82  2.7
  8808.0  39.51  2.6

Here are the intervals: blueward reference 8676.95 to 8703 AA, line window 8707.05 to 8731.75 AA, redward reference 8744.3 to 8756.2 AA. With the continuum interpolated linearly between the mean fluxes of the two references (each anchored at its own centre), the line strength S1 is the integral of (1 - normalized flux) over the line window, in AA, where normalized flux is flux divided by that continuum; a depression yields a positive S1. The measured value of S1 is 1.13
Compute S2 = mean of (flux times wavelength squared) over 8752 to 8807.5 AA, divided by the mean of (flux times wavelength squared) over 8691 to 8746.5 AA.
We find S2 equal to 1.04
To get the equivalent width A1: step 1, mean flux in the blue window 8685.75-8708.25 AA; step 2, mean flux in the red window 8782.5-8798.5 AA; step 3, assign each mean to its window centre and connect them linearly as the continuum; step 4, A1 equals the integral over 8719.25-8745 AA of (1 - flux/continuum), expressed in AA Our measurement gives 0.9 AA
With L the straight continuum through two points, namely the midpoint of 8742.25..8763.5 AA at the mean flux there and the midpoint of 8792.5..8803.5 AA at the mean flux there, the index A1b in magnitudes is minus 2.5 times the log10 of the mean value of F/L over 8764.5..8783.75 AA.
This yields 0.11 mag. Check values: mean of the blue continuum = 38.1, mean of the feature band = 33.9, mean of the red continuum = 36.9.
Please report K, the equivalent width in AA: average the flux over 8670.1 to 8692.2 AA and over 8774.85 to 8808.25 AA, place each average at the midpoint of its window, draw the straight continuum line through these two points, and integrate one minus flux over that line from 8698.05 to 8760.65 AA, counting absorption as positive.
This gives 3.1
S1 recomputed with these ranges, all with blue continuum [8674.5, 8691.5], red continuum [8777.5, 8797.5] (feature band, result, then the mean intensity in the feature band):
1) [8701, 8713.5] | 0.7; 36.3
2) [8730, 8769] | 2.2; 36.7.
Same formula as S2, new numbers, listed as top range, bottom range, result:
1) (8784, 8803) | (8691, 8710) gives 1.08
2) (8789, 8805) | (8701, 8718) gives 1.07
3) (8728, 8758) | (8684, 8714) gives 1.00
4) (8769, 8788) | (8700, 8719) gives 1.05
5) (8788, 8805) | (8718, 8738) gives 1.04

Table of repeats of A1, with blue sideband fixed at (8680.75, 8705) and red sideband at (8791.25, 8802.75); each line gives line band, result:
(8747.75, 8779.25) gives 0.86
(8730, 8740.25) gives 0.31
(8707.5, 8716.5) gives 0.58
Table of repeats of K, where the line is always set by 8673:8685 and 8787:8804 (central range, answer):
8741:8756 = 0.21 AA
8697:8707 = 0.32 AA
